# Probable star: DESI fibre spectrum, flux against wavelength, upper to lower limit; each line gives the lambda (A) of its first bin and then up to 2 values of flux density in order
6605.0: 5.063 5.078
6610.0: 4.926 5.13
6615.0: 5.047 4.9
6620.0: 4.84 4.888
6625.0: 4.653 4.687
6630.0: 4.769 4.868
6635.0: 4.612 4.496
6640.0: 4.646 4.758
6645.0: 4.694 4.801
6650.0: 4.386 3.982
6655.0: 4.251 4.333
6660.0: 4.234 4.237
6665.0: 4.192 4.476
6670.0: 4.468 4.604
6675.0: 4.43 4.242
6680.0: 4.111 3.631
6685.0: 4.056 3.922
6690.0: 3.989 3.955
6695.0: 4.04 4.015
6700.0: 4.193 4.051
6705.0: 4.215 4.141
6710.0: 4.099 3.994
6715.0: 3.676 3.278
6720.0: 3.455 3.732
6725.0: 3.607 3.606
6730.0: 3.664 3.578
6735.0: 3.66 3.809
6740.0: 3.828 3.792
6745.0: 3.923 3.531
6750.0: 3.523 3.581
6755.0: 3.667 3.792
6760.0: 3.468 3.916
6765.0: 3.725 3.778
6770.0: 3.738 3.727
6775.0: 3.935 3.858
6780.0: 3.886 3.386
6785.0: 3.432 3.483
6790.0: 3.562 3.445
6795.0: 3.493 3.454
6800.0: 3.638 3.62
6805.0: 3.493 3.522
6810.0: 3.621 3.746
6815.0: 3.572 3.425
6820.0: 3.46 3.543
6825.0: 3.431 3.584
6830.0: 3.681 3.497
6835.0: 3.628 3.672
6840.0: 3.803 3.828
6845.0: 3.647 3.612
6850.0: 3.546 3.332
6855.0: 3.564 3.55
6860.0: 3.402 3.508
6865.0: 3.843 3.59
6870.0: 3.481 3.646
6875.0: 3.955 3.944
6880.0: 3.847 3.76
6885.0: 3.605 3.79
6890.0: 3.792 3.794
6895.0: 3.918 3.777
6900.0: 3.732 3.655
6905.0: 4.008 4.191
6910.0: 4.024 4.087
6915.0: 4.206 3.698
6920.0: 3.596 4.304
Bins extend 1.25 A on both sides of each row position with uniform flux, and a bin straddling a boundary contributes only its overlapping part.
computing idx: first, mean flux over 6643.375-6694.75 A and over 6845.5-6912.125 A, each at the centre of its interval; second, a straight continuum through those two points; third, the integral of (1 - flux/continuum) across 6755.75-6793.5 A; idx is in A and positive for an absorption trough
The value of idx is 2.9 A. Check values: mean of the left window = 4.25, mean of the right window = 3.73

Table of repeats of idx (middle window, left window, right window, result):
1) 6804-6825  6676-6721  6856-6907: 1.5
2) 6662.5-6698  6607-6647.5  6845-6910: 3.3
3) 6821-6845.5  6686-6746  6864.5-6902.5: 1.0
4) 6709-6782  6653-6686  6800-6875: 4.3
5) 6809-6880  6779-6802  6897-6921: 1.6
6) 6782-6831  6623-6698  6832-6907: 4.6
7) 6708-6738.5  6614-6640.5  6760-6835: 3.1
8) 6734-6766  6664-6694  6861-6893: 2.4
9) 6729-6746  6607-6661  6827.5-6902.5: 1.9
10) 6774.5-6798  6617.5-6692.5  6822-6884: 1.9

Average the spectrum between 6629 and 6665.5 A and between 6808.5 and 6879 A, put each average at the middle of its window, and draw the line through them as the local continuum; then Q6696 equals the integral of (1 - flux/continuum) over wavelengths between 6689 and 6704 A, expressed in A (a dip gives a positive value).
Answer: 0.8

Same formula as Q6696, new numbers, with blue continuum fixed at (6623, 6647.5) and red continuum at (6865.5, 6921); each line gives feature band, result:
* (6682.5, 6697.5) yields 1.8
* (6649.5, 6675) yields 1.6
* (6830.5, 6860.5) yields 2.9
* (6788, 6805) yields 2.5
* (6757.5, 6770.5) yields 1.6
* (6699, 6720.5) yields 2.6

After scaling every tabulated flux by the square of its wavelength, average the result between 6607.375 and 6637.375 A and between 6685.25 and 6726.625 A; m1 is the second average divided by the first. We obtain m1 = 0.83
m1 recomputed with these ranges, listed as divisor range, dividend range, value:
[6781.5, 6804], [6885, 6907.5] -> 1.12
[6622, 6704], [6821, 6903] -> 0.89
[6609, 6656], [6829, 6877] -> 0.82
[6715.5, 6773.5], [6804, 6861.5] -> 1.00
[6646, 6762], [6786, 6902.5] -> 0.95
